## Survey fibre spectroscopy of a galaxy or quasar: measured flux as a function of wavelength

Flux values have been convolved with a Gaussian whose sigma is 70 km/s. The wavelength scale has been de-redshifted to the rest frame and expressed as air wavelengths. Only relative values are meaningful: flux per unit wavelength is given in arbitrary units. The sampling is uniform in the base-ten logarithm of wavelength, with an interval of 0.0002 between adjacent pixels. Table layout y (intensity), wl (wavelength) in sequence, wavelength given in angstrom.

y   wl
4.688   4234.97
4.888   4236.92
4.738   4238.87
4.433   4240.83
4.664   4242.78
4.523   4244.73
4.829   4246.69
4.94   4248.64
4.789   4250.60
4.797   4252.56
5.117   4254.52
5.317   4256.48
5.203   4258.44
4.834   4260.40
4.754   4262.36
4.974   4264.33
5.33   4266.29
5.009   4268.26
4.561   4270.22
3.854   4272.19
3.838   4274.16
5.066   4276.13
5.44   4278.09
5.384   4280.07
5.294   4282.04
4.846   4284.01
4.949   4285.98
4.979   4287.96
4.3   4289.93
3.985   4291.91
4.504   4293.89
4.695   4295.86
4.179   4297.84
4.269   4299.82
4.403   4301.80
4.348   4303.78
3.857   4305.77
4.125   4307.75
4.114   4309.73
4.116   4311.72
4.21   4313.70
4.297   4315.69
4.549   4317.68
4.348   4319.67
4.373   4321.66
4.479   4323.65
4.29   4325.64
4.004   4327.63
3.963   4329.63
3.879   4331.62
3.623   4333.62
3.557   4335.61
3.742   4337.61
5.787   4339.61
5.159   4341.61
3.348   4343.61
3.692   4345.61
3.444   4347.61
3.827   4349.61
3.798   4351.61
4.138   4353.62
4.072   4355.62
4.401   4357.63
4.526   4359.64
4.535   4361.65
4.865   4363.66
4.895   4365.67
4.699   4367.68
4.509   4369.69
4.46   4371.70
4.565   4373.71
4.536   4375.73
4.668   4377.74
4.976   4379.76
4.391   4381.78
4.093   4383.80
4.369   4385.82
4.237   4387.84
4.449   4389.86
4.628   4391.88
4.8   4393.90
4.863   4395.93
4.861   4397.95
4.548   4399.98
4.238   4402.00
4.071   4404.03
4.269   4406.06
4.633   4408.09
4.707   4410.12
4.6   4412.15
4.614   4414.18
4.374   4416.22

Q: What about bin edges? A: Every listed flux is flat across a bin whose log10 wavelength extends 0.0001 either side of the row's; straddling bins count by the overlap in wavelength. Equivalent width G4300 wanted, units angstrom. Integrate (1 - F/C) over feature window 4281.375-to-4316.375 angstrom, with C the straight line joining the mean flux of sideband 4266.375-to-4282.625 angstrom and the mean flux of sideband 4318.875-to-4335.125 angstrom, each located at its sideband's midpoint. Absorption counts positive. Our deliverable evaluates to 0.7 angstrom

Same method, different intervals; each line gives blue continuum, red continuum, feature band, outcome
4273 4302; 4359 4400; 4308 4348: 4.16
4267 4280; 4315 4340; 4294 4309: 0.51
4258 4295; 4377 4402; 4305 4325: 1.94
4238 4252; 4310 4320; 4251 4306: -2.72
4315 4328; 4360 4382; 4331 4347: 1.33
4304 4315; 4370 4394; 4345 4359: 1.32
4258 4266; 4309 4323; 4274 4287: -0.87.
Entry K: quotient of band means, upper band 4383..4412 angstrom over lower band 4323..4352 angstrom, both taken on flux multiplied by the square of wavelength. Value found 1.14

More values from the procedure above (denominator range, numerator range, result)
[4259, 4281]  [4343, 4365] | 0.88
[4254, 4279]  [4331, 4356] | 0.85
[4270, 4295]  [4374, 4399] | 1.02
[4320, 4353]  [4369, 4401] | 1.15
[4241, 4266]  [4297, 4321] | 0.89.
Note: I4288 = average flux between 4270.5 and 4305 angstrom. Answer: 4.6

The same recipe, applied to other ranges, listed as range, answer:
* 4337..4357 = 4.11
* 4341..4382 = 4.35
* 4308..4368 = 4.22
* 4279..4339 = 4.33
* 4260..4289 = 4.87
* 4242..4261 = 4.91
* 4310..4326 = 4.32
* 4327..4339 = 3.85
